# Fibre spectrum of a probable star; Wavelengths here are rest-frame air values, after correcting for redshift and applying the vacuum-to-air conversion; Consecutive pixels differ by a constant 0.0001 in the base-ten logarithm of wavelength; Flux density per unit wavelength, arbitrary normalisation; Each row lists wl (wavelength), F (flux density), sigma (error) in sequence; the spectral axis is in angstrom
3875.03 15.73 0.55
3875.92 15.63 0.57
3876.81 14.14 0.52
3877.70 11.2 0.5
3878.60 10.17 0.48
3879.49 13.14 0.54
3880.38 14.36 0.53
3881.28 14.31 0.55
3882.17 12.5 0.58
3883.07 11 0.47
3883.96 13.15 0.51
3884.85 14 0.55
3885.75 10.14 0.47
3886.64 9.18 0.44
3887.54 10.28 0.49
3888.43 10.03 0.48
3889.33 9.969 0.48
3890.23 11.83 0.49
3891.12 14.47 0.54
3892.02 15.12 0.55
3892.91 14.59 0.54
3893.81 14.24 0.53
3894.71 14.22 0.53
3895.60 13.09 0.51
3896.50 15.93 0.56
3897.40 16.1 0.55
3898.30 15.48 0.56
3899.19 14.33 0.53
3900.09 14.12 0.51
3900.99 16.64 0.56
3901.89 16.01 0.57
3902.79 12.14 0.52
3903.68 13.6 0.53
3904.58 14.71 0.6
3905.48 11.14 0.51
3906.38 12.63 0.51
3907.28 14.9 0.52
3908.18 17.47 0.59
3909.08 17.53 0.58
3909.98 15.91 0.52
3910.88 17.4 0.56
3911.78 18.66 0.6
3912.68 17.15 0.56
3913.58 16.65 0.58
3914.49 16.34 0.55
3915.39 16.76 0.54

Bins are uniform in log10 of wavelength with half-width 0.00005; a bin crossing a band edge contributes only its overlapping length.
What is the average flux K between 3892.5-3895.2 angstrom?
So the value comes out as 14.3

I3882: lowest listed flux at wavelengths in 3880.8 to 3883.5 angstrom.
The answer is 11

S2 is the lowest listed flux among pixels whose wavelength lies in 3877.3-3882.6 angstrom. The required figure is 10.17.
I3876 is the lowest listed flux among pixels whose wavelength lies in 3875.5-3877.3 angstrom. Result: 14.14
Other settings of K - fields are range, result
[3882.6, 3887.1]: 11.5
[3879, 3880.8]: 13.7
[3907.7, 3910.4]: 17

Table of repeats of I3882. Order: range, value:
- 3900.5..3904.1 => 12.14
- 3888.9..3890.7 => 9.969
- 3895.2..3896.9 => 13.09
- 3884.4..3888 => 9.18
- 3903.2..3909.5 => 11.14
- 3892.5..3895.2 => 14.22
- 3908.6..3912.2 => 15.91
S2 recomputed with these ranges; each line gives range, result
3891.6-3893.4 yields 14.59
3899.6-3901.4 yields 14.12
